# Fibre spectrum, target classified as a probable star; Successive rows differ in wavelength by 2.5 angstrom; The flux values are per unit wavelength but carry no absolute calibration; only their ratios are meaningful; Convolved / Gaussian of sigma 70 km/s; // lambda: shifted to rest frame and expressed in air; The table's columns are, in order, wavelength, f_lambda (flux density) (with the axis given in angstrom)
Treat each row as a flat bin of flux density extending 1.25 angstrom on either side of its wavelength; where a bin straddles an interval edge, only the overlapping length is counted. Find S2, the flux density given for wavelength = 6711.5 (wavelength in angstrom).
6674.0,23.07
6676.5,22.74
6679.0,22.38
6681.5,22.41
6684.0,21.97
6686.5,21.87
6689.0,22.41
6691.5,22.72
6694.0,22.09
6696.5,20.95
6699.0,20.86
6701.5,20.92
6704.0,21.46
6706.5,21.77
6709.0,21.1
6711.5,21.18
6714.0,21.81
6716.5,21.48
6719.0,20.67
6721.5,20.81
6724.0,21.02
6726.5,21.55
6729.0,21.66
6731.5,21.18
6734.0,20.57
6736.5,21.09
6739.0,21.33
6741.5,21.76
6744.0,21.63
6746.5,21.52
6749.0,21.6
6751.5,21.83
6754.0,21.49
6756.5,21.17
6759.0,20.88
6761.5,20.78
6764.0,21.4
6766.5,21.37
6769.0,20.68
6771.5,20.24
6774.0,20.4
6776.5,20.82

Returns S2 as 21.18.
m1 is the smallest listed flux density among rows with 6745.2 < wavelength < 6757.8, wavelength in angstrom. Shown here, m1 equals 21.17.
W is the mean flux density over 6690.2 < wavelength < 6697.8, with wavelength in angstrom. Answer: 21.9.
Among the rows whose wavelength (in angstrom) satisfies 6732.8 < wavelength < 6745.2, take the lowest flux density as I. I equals 20.57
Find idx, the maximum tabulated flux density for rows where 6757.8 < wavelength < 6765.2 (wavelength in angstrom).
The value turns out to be 21.4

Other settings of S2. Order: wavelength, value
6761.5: 20.78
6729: 21.66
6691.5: 22.72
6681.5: 22.41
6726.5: 21.55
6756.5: 21.17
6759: 20.88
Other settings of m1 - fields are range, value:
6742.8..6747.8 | 21.52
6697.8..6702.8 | 20.86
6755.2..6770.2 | 20.68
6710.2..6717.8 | 21.18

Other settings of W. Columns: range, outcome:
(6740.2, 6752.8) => 21.7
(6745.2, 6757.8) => 21.5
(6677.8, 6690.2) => 22.2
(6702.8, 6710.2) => 21.4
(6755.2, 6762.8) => 20.9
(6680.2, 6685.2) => 22.2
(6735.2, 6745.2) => 21.4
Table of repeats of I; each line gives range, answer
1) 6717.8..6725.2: 20.67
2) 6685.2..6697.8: 20.95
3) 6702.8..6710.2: 21.1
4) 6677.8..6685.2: 21.97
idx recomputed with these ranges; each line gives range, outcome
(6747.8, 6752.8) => 21.83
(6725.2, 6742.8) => 21.76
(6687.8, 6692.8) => 22.72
